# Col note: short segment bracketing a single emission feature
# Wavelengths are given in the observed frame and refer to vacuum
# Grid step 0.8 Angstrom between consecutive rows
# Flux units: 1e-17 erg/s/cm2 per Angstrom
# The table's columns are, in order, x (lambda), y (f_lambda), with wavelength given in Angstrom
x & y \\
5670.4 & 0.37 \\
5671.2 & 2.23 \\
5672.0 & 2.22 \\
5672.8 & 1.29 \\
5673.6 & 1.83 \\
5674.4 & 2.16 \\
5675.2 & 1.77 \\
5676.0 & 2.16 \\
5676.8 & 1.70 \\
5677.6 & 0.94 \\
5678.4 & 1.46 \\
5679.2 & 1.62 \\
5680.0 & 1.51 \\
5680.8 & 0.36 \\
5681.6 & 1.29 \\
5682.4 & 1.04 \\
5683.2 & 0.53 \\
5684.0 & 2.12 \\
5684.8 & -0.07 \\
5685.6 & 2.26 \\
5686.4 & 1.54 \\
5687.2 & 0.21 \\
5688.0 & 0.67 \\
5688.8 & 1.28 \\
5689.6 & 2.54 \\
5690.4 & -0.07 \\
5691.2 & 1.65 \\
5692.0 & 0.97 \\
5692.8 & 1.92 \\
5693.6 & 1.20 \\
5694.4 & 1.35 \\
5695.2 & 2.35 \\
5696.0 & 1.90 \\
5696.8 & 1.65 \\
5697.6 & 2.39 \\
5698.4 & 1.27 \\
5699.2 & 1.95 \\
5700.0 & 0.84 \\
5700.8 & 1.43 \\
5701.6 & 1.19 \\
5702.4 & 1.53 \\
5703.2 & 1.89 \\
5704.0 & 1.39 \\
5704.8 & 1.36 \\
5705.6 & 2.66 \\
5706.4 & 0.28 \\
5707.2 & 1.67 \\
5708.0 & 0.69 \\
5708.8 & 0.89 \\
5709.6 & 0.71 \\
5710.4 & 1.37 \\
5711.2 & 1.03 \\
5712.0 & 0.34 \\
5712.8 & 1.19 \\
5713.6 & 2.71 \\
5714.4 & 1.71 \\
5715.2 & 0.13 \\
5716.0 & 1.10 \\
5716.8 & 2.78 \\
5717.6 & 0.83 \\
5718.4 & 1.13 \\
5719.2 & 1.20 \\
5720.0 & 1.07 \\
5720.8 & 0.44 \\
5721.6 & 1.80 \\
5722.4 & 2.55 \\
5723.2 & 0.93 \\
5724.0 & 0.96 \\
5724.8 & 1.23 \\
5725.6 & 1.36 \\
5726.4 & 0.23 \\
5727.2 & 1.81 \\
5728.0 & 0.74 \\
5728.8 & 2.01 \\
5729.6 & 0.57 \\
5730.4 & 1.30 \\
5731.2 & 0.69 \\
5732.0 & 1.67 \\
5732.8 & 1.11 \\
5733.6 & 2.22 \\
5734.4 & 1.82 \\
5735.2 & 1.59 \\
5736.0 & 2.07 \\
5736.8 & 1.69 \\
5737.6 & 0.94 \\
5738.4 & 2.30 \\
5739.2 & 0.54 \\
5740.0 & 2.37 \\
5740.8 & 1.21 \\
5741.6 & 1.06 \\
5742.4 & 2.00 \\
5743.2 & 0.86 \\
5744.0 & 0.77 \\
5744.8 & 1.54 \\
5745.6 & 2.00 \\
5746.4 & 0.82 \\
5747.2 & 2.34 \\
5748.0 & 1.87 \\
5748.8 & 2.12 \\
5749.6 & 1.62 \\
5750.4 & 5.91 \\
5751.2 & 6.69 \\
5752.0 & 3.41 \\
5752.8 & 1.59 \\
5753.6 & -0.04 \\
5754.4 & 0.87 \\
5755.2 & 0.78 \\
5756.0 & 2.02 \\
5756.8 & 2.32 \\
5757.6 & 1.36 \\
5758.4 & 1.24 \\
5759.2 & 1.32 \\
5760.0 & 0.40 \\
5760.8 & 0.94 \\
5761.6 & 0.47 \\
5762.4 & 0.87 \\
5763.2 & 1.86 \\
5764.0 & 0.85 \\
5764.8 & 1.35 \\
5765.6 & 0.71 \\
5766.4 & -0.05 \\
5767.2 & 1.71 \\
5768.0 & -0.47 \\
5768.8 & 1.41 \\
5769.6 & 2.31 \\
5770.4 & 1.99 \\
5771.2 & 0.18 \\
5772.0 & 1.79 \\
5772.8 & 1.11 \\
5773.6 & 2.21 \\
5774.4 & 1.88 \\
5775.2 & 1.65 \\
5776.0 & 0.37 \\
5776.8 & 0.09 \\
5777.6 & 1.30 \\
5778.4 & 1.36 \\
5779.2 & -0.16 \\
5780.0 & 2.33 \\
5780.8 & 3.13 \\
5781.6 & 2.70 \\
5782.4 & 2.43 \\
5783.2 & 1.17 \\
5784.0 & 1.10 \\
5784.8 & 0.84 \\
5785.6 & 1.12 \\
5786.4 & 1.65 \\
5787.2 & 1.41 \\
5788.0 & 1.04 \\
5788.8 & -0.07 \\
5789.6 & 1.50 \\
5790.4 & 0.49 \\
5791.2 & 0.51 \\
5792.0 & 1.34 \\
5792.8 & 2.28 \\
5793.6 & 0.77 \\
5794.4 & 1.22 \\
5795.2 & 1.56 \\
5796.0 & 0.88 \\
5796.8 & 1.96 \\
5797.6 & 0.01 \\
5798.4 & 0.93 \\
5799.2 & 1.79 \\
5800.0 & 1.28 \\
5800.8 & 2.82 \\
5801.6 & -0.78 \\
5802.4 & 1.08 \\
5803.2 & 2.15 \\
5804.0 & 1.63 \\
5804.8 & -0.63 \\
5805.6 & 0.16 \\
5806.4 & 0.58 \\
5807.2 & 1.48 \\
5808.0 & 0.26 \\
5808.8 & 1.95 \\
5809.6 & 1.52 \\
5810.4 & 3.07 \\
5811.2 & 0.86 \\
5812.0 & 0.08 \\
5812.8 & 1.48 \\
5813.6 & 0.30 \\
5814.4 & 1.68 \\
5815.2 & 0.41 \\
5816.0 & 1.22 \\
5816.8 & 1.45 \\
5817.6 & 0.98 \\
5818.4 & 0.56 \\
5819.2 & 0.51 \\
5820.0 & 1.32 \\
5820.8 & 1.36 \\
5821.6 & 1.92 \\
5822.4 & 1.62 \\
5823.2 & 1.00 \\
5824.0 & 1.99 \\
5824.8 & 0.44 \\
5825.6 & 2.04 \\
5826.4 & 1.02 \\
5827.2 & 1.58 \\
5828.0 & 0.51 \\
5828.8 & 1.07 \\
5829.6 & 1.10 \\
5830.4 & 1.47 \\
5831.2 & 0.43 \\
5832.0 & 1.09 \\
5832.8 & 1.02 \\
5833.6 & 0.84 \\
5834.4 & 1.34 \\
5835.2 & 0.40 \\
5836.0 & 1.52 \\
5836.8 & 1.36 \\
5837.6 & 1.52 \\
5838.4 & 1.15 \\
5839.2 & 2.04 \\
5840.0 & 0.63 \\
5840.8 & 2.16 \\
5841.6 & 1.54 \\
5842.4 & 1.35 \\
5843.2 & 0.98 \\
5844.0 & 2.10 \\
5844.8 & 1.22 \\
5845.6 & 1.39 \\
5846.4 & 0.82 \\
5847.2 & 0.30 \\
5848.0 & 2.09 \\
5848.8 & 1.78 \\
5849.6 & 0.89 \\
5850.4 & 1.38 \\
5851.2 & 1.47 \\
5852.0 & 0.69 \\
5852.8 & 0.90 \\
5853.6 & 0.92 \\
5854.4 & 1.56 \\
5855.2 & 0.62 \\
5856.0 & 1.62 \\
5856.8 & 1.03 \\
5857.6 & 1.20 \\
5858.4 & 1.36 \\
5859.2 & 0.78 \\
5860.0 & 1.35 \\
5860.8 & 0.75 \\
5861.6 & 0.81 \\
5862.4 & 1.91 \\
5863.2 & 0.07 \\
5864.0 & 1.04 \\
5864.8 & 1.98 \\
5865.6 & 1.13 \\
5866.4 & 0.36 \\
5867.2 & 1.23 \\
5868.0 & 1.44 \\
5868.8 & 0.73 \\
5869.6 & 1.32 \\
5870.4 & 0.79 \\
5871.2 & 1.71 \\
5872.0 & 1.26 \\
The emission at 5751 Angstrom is [O III] 5007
